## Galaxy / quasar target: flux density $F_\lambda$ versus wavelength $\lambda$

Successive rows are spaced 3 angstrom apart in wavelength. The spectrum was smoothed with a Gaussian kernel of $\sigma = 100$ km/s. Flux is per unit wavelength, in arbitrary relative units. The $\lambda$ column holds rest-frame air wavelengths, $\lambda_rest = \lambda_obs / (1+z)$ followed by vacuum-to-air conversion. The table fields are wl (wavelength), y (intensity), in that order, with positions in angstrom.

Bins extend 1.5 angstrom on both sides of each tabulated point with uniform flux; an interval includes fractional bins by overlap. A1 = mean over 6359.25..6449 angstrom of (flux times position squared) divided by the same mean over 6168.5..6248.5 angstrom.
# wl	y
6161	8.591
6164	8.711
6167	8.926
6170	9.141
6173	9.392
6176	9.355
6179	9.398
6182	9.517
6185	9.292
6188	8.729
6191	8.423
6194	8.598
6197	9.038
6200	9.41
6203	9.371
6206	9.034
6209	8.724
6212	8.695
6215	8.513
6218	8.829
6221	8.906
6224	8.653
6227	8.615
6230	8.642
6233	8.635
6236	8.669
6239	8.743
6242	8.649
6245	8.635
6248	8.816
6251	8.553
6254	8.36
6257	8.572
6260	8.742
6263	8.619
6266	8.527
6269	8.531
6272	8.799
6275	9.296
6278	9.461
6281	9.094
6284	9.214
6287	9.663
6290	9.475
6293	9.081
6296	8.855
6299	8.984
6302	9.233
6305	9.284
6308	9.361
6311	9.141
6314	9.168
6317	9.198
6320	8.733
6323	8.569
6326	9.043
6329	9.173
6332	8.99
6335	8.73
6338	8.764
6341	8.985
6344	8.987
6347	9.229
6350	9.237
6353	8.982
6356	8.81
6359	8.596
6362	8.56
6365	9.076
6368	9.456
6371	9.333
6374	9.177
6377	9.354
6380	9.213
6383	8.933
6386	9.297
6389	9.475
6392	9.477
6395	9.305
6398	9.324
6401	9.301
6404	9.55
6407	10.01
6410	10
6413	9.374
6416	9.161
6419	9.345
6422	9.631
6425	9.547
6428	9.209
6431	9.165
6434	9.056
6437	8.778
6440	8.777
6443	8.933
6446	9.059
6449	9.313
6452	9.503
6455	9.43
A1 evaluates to 1.1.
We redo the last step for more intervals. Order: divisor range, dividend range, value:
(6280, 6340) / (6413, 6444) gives 1.05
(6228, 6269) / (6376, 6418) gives 1.14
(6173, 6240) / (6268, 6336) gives 1.05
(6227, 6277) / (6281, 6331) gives 1.07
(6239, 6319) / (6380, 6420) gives 1.09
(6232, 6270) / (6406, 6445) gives 1.14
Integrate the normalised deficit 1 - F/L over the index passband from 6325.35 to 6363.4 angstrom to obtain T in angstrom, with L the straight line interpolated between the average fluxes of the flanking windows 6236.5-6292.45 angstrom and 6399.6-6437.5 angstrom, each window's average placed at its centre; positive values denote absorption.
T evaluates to 0.9 angstrom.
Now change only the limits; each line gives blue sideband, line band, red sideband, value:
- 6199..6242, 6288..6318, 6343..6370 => -0.9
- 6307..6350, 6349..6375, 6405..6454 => 0.3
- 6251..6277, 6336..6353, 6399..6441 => 0.0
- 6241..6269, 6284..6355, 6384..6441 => -1.4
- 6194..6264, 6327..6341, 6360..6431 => 0.3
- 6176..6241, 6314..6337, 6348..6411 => 0.5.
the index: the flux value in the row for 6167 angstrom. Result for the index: 8.926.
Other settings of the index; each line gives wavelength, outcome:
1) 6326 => 9.043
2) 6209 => 8.724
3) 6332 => 8.99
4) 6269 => 8.531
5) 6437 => 8.778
